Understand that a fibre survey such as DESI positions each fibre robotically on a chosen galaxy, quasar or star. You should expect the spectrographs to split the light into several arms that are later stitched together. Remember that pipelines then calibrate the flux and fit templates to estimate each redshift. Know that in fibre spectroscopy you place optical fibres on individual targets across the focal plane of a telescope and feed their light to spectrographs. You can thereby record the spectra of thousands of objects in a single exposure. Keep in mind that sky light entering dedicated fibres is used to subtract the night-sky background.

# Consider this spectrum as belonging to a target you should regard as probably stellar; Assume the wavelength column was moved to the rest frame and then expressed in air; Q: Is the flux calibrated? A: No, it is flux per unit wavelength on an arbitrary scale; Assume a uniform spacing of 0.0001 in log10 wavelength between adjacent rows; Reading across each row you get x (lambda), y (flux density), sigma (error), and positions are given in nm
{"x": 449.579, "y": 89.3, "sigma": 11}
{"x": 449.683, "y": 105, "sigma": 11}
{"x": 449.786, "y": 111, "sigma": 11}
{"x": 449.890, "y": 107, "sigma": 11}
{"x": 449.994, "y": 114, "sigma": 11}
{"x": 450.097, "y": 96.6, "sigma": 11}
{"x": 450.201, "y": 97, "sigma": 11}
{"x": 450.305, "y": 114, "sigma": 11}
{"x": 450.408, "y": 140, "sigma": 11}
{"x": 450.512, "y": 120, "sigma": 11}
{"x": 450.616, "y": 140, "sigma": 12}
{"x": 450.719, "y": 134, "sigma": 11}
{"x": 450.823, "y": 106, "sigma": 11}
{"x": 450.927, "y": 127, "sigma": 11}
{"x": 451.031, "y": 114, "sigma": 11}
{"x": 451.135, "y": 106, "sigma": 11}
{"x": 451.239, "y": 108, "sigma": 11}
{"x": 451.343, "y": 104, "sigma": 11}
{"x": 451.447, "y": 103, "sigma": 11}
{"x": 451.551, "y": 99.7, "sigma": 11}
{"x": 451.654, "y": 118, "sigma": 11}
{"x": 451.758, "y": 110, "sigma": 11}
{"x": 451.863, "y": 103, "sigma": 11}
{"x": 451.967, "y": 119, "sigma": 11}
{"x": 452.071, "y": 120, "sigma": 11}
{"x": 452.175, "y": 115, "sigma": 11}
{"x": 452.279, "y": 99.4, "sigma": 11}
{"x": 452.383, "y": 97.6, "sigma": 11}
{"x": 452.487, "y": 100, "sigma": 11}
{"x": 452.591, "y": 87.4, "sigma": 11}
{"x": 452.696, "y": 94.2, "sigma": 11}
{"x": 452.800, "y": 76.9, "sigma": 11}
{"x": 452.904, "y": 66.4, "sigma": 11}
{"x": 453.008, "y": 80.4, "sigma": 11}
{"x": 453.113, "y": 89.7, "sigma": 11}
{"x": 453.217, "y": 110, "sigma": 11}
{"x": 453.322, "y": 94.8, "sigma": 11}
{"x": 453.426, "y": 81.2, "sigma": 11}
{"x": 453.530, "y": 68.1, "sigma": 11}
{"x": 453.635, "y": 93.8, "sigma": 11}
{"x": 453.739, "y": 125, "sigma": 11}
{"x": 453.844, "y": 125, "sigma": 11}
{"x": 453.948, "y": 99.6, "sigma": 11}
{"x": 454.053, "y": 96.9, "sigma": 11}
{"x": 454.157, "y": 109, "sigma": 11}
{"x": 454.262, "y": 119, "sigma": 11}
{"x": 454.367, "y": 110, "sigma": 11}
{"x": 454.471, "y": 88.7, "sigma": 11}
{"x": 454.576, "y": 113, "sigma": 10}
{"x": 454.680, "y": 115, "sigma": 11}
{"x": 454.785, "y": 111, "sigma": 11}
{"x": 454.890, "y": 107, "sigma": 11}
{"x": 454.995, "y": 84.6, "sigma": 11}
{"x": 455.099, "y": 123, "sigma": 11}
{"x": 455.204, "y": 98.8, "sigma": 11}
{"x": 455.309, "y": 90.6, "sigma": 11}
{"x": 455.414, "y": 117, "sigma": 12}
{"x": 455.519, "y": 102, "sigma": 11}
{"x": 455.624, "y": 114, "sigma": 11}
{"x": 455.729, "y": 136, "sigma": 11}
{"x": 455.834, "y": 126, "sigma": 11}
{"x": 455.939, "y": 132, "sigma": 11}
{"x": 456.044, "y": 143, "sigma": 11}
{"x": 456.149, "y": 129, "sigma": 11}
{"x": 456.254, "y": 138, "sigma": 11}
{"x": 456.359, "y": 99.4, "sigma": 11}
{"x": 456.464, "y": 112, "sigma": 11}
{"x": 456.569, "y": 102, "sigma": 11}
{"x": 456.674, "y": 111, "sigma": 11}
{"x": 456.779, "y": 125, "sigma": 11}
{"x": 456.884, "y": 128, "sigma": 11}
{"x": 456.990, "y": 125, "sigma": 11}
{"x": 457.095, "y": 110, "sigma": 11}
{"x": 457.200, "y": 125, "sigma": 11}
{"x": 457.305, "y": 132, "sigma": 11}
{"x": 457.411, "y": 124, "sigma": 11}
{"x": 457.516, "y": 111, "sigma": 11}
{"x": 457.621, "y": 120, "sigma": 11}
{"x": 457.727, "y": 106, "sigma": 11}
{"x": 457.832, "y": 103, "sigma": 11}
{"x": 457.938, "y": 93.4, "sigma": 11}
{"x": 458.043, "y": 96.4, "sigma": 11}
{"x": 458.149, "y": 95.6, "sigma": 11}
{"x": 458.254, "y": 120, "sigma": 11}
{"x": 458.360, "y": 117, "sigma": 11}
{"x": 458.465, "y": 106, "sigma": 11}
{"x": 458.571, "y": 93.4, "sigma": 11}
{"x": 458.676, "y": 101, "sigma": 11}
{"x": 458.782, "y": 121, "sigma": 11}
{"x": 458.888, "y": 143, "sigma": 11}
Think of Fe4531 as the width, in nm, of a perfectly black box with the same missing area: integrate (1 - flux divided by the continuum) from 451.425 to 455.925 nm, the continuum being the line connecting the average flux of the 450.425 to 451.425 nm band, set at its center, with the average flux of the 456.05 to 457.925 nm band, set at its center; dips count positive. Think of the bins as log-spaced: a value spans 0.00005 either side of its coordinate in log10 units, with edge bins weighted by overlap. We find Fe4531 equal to 0.549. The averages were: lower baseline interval 118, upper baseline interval 118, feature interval 103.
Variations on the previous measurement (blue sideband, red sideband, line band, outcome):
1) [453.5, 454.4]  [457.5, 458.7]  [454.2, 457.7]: -0.34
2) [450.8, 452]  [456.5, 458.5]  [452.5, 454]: 0.25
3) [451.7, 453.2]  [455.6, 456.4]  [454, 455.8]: 0.16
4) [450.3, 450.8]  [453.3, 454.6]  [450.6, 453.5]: 0.37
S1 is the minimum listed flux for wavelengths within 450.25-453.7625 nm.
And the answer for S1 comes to 66.4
